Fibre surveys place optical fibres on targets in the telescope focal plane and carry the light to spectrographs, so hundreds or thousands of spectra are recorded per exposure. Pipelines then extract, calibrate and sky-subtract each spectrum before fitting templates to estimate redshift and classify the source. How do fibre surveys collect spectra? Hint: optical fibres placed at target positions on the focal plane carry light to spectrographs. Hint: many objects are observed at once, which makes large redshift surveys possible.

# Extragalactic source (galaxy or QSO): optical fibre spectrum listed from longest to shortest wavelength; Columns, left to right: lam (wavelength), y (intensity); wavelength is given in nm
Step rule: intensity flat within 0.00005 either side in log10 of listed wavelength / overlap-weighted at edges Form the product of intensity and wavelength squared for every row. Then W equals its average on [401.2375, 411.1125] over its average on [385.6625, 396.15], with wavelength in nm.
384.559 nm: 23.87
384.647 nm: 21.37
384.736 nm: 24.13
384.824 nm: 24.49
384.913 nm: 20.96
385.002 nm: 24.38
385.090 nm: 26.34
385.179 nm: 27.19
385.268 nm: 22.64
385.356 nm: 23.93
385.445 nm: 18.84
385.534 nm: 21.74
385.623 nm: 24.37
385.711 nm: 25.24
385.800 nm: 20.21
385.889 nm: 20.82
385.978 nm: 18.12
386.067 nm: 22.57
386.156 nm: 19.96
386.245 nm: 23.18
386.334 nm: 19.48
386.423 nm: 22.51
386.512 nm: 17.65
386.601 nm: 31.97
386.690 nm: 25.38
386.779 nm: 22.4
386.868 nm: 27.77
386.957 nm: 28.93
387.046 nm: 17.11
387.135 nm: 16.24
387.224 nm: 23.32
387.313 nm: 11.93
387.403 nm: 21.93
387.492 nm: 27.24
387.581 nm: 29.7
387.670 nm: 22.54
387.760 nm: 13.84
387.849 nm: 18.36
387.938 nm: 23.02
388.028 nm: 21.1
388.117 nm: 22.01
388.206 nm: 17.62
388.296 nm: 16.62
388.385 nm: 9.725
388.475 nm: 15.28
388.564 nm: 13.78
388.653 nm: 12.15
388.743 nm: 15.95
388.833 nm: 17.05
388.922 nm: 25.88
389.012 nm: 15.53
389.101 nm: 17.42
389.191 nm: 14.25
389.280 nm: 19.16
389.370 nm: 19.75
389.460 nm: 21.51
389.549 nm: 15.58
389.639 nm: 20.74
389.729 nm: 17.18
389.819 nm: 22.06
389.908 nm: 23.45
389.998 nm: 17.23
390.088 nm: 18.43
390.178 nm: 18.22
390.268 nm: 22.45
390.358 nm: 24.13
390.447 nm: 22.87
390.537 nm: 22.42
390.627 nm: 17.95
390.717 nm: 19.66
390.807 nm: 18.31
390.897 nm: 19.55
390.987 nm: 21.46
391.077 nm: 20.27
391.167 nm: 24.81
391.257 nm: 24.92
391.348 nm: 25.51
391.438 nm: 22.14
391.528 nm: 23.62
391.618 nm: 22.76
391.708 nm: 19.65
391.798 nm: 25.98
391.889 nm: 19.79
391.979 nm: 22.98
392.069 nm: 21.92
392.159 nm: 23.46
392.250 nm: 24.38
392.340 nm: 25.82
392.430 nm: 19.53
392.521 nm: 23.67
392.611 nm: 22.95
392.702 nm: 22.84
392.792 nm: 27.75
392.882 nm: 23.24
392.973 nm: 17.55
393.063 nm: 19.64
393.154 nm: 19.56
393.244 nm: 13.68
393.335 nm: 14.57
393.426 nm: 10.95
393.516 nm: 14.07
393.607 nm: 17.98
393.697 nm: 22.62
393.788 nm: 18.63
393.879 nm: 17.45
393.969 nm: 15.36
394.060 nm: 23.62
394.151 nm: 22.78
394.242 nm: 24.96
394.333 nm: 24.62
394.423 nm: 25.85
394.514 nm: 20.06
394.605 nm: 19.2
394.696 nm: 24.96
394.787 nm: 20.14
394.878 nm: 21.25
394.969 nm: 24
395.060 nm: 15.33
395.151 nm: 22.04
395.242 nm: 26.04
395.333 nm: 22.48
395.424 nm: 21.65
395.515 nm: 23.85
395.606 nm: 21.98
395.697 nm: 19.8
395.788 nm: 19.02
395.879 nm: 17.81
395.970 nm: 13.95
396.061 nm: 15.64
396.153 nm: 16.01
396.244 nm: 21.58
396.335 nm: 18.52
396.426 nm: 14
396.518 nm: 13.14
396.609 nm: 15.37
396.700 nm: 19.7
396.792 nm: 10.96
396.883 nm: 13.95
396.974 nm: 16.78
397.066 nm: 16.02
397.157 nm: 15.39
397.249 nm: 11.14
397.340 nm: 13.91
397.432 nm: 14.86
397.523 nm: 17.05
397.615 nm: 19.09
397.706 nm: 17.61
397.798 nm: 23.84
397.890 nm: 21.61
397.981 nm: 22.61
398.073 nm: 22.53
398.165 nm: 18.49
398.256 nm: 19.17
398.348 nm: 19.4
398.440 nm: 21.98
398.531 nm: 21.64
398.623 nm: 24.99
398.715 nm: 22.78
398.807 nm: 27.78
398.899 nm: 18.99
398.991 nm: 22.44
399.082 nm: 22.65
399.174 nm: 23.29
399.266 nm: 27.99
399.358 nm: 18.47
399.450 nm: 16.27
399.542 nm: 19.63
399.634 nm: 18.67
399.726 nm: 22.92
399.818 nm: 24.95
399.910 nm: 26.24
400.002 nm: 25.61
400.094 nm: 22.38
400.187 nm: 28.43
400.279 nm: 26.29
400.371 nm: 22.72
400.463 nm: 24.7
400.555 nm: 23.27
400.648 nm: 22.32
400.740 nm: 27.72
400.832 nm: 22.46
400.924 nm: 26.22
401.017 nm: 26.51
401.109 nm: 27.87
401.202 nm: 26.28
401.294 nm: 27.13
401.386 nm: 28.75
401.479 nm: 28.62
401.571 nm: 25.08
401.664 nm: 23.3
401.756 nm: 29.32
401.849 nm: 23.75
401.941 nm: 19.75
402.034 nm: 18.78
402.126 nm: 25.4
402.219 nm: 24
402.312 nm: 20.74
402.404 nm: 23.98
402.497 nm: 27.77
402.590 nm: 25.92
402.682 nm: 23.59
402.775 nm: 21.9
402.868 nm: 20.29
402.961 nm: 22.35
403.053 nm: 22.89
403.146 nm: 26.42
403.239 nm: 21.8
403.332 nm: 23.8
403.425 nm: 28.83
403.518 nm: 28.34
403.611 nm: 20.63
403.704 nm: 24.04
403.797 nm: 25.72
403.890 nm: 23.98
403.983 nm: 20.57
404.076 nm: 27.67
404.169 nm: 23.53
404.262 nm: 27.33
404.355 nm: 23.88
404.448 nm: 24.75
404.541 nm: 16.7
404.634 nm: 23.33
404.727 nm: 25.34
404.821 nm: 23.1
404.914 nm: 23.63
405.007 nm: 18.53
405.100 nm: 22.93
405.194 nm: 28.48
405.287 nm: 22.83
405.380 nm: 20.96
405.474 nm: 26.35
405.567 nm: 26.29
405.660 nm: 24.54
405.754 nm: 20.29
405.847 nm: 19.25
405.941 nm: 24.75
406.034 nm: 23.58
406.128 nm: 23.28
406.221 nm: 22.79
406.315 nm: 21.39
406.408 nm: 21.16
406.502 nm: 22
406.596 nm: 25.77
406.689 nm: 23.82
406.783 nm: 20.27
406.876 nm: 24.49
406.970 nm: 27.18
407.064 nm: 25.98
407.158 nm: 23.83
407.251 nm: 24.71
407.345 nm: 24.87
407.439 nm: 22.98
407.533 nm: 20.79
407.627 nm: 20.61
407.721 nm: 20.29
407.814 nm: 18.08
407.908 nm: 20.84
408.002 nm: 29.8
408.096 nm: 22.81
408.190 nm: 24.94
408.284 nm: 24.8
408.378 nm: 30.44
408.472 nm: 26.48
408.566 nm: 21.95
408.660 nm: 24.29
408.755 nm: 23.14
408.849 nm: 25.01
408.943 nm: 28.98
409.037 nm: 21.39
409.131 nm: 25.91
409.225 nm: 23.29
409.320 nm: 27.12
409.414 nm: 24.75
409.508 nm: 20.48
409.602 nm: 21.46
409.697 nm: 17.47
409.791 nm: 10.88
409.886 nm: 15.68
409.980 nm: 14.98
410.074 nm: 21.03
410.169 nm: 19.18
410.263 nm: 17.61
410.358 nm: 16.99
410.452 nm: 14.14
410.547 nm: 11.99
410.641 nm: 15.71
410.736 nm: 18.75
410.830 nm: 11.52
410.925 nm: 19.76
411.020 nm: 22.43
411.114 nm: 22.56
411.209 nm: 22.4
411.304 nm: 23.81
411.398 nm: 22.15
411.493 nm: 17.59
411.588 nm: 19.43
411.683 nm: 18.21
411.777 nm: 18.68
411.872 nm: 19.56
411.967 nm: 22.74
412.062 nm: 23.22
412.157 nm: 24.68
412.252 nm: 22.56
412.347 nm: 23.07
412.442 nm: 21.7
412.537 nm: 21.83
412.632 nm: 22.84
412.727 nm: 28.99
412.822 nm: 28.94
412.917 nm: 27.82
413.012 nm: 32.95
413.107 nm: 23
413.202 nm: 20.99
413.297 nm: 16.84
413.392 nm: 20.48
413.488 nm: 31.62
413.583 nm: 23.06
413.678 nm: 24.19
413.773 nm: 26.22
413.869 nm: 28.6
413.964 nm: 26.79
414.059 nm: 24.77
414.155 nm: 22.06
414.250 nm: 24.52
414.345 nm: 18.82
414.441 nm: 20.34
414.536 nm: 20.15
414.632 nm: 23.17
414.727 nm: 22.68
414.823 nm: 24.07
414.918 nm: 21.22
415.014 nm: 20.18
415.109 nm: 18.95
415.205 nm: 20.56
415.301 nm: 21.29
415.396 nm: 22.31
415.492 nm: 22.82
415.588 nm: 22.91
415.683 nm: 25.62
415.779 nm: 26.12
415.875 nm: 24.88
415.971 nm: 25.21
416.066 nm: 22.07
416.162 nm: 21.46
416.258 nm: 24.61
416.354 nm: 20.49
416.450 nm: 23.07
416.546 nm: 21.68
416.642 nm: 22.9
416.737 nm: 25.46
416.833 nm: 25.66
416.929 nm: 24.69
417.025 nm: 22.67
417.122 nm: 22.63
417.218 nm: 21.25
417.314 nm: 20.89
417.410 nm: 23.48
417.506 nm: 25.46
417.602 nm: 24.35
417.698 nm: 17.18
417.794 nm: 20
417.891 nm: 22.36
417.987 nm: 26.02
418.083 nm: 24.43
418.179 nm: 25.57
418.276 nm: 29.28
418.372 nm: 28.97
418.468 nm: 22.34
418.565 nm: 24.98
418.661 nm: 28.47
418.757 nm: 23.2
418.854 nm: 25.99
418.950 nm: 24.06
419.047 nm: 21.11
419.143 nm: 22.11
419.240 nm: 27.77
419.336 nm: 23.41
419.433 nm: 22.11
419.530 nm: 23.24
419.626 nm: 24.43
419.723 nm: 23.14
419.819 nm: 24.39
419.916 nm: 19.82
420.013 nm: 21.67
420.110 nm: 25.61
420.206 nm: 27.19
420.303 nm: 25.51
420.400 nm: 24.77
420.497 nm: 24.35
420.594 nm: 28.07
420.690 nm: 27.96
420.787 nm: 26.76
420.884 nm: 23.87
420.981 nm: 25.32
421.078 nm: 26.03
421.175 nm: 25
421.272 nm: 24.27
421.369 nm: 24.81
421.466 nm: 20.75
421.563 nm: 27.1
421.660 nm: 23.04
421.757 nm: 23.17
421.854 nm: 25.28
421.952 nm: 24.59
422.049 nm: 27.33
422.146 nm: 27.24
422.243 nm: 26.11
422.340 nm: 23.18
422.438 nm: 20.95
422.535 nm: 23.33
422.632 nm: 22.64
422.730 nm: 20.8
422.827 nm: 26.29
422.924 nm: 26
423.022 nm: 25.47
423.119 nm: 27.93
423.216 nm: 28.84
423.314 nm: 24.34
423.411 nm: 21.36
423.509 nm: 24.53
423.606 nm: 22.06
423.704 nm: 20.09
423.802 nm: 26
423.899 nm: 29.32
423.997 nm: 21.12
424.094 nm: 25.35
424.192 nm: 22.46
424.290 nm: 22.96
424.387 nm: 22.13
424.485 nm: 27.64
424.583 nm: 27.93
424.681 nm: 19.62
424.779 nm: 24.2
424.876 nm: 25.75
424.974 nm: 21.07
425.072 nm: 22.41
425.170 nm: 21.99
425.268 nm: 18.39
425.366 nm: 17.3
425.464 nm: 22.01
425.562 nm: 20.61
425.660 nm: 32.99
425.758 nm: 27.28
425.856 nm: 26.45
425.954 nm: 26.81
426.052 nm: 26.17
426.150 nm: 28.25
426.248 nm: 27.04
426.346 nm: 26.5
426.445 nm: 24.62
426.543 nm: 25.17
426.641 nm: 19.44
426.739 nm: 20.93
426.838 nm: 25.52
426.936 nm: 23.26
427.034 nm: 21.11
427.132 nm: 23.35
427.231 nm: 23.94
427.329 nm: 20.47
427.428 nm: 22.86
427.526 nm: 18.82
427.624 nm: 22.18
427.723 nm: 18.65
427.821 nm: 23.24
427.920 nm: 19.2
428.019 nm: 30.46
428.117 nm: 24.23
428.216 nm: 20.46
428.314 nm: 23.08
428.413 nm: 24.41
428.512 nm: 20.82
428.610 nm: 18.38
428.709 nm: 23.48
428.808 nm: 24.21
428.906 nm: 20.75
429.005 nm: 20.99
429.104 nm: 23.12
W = 1.20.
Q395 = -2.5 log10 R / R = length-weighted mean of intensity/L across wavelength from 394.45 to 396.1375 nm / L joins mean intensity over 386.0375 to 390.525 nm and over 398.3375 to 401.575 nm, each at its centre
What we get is 0.10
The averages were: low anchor 20.1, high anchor 24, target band 20.5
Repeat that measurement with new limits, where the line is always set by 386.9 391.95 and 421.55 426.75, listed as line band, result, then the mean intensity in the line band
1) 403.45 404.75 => -0.11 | 24.1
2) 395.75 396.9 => 0.28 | 16.2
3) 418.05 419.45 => -0.06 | 25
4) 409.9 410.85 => 0.35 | 16.3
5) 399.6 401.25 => -0.16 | 24.8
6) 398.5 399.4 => -0.09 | 23.1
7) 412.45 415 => -0.05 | 24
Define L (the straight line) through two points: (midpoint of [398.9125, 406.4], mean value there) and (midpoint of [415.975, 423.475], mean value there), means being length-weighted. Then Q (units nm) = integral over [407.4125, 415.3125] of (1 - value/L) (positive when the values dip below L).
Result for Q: 0.66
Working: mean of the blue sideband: 23.8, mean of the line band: 22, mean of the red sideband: 24.2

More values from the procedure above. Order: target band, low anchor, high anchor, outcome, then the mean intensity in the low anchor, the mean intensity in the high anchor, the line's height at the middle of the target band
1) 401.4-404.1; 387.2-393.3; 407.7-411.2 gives -0.43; 20.4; 21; 20.8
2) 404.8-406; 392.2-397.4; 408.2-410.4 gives -0.11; 19.3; 21.9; 21.2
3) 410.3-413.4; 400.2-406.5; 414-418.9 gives 0.31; 24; 23.2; 23.5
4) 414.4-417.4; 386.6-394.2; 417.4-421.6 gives 0.16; 20.3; 24.5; 24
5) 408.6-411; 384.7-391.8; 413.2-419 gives 0.33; 20.9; 23.4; 22.9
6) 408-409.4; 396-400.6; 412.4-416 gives -0.17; 20.1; 23.7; 22.4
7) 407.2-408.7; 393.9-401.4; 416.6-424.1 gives -0.07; 21.1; 24.3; 22.6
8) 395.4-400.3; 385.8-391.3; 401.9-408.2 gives 0.50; 20.2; 23.4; 22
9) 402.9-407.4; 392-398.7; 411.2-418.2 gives -0.50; 19.6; 23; 21.4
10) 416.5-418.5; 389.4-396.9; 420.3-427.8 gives -0.03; 20.3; 24.1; 23.3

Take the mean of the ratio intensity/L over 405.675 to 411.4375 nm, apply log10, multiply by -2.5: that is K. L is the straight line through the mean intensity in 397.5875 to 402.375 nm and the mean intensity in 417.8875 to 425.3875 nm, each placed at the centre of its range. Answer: 0.093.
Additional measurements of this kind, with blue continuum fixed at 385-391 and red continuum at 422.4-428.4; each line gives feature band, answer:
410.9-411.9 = 0.094 mag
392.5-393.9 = 0.098 mag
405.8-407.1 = -0.055 mag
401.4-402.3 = -0.120 mag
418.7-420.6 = -0.037 mag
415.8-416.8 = -0.018 mag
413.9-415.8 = 0.016 mag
